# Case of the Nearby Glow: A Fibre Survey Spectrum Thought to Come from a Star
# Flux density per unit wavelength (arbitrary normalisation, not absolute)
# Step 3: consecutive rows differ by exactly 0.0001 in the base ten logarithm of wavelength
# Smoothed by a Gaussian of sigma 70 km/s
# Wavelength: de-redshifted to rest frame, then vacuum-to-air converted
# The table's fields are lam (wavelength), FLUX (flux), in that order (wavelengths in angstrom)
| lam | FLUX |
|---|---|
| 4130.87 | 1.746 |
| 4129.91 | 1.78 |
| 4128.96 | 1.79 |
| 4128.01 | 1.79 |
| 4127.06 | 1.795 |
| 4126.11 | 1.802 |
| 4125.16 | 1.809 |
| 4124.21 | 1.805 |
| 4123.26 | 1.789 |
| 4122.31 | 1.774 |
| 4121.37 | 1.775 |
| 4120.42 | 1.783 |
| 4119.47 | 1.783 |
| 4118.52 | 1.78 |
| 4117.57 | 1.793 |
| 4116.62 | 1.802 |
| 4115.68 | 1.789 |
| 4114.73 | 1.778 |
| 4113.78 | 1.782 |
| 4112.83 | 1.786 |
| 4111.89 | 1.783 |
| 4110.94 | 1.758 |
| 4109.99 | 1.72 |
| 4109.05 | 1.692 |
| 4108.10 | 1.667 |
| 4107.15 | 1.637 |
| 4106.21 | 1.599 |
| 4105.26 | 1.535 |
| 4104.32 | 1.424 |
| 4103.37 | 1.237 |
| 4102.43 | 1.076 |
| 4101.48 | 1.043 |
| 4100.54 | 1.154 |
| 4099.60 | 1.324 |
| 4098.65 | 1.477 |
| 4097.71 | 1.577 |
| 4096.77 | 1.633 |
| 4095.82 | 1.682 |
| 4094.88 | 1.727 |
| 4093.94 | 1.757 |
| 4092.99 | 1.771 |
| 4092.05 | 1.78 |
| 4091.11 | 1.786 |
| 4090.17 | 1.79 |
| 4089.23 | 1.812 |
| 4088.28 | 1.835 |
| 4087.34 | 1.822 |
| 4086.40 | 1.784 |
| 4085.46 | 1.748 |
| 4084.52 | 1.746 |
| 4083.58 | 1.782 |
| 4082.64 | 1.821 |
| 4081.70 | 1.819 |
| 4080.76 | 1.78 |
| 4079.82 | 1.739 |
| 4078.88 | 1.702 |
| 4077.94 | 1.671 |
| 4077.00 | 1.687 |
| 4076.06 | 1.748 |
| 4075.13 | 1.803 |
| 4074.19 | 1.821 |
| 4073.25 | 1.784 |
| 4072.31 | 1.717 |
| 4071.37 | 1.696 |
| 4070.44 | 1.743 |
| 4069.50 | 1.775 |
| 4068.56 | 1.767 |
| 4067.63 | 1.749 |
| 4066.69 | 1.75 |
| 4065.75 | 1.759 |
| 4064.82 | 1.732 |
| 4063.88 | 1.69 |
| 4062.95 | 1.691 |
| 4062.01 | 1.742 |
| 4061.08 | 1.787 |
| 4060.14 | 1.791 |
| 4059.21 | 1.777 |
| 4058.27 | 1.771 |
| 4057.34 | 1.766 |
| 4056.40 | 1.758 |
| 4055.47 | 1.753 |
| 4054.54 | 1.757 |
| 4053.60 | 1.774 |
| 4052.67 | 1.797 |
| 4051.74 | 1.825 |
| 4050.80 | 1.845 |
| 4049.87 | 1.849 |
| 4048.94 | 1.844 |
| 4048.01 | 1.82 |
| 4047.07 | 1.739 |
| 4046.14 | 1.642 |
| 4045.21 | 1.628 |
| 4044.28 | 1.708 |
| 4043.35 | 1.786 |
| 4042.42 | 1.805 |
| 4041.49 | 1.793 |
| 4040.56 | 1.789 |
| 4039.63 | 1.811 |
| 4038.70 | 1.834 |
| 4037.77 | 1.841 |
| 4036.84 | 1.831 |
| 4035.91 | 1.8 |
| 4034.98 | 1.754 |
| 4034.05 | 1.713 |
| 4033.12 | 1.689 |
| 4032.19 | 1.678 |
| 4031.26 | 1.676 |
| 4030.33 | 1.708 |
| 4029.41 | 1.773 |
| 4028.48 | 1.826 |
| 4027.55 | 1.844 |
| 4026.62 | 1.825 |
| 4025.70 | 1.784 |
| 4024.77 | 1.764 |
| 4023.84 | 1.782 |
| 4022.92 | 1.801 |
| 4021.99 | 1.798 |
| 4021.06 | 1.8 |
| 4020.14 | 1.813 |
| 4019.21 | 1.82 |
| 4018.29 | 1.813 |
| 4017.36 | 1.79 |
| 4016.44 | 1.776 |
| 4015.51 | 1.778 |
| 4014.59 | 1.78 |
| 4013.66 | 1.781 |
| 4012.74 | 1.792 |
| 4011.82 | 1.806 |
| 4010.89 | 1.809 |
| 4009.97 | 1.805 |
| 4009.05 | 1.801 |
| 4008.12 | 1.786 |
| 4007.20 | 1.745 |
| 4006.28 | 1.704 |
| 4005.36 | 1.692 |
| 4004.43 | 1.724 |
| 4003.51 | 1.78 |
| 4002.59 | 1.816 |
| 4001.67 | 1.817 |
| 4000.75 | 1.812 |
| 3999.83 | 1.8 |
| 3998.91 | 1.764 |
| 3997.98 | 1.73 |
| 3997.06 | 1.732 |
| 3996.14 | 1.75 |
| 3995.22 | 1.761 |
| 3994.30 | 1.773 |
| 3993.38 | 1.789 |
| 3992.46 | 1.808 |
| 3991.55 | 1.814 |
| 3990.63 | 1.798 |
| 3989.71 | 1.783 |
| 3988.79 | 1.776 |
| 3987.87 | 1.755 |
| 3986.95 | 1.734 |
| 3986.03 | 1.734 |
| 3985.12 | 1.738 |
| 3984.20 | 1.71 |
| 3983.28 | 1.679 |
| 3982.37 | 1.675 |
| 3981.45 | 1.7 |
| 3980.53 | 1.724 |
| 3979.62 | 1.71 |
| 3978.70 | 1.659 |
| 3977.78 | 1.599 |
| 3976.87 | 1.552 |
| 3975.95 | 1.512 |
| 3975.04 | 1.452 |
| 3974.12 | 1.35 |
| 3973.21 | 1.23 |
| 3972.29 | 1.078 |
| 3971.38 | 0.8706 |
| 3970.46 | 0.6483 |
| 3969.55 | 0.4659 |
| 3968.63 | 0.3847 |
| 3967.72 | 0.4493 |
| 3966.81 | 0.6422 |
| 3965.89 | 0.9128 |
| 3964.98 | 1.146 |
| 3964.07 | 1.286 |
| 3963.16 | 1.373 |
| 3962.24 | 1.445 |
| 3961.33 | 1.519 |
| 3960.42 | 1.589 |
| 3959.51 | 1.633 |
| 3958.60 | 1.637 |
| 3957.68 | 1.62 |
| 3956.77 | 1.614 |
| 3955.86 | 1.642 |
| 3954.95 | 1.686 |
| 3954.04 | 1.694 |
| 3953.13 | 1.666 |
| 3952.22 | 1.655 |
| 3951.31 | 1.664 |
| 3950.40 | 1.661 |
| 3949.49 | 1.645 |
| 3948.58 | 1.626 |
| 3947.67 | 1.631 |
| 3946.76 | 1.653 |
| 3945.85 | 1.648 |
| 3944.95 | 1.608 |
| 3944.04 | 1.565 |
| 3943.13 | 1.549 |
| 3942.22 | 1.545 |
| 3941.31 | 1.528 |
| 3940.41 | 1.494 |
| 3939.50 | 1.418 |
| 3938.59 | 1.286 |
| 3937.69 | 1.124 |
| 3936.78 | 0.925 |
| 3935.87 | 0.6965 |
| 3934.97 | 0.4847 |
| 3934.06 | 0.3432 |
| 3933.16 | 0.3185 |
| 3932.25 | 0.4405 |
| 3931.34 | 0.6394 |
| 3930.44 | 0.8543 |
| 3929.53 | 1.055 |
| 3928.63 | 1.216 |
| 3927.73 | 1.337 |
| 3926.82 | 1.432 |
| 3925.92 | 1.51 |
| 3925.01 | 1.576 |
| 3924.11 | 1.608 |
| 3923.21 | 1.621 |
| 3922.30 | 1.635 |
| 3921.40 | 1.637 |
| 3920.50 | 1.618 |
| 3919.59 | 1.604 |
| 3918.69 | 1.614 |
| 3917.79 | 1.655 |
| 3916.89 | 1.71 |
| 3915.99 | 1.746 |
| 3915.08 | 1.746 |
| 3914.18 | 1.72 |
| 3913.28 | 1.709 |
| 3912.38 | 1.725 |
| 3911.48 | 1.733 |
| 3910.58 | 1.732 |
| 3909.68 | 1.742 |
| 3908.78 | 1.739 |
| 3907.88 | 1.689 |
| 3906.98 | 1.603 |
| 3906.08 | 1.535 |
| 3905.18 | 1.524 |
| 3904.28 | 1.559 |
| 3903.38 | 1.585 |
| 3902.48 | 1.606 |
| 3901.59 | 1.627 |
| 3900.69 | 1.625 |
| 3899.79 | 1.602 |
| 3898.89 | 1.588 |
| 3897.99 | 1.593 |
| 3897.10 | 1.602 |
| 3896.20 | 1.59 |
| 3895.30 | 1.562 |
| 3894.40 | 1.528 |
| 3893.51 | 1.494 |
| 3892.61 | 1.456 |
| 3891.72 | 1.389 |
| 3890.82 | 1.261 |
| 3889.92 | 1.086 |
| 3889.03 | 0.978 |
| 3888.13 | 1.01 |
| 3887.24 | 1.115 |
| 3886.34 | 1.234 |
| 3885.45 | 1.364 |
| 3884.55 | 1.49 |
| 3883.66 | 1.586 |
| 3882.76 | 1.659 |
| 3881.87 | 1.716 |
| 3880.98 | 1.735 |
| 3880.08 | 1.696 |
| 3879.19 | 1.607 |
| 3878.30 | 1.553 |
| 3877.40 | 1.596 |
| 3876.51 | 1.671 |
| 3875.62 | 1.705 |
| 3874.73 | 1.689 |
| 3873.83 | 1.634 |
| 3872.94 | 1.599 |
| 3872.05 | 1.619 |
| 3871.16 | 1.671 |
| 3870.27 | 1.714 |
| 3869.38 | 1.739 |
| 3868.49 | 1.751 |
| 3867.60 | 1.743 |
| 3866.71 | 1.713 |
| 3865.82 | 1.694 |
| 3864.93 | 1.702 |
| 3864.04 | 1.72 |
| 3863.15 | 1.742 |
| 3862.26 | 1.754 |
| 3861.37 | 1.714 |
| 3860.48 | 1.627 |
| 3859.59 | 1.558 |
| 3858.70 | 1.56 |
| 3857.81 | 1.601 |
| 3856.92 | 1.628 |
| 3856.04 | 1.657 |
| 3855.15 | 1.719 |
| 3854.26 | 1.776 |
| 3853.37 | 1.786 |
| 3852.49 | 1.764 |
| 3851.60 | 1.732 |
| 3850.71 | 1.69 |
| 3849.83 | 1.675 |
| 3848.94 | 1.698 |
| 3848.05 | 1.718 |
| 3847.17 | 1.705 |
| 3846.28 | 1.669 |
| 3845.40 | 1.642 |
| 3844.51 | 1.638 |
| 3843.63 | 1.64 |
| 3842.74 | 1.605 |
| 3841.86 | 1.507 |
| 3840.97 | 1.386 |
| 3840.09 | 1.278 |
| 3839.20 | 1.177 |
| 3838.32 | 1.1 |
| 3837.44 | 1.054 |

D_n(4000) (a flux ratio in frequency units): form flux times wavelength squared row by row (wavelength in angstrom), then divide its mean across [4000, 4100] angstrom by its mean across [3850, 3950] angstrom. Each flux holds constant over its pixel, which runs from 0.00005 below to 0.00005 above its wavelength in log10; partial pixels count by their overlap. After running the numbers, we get 1.26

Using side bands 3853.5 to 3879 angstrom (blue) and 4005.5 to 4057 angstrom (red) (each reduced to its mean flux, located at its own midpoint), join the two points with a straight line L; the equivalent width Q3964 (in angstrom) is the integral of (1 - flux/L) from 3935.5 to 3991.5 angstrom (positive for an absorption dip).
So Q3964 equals 9.4 angstrom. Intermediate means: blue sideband 1.67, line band 1.44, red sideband 1.78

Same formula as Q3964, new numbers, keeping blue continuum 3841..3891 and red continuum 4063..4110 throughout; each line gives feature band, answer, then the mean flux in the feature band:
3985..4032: -3.8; 1.78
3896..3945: 5.9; 1.43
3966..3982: 4.5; 1.17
